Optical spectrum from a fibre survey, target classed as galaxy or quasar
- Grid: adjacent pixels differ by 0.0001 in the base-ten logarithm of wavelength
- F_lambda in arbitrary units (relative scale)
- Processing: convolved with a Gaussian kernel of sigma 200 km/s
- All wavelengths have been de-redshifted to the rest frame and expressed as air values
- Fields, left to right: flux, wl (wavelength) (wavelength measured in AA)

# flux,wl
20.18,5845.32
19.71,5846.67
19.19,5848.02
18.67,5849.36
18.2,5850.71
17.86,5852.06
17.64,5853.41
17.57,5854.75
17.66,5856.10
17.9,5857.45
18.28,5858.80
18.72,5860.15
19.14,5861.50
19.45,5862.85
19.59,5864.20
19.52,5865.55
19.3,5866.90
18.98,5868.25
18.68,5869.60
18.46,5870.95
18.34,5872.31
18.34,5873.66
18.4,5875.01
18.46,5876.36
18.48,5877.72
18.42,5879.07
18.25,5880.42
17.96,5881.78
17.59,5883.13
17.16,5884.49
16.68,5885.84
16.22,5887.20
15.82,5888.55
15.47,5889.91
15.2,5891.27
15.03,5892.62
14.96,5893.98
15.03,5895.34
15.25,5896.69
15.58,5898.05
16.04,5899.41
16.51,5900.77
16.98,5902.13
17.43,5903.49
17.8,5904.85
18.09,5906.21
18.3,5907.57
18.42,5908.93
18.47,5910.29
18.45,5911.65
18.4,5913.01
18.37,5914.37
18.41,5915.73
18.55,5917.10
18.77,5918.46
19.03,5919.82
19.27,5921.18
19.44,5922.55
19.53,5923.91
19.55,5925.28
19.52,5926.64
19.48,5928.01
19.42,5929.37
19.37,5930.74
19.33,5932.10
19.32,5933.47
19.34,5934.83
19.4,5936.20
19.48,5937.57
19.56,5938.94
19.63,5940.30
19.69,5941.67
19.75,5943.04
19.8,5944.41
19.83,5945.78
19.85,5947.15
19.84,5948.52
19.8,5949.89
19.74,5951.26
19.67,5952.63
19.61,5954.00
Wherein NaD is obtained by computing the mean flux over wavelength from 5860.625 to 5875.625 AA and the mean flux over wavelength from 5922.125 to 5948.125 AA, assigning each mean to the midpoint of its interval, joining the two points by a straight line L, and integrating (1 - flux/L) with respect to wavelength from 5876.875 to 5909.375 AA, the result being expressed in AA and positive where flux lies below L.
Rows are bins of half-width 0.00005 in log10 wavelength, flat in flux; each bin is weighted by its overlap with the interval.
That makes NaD 4.0 AA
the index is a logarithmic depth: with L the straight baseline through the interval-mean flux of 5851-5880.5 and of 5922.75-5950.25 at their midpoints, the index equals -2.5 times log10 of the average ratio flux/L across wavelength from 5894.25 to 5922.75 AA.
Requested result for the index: 0.09 mag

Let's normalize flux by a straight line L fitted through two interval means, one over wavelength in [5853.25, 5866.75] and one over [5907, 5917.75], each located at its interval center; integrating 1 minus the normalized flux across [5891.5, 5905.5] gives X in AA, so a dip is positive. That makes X 1.85 AA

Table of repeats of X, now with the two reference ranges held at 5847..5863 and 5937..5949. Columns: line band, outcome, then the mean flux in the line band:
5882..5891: 1.1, 16.5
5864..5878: -0.1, 18.8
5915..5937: 0.2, 19.2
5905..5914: 0.4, 18.3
